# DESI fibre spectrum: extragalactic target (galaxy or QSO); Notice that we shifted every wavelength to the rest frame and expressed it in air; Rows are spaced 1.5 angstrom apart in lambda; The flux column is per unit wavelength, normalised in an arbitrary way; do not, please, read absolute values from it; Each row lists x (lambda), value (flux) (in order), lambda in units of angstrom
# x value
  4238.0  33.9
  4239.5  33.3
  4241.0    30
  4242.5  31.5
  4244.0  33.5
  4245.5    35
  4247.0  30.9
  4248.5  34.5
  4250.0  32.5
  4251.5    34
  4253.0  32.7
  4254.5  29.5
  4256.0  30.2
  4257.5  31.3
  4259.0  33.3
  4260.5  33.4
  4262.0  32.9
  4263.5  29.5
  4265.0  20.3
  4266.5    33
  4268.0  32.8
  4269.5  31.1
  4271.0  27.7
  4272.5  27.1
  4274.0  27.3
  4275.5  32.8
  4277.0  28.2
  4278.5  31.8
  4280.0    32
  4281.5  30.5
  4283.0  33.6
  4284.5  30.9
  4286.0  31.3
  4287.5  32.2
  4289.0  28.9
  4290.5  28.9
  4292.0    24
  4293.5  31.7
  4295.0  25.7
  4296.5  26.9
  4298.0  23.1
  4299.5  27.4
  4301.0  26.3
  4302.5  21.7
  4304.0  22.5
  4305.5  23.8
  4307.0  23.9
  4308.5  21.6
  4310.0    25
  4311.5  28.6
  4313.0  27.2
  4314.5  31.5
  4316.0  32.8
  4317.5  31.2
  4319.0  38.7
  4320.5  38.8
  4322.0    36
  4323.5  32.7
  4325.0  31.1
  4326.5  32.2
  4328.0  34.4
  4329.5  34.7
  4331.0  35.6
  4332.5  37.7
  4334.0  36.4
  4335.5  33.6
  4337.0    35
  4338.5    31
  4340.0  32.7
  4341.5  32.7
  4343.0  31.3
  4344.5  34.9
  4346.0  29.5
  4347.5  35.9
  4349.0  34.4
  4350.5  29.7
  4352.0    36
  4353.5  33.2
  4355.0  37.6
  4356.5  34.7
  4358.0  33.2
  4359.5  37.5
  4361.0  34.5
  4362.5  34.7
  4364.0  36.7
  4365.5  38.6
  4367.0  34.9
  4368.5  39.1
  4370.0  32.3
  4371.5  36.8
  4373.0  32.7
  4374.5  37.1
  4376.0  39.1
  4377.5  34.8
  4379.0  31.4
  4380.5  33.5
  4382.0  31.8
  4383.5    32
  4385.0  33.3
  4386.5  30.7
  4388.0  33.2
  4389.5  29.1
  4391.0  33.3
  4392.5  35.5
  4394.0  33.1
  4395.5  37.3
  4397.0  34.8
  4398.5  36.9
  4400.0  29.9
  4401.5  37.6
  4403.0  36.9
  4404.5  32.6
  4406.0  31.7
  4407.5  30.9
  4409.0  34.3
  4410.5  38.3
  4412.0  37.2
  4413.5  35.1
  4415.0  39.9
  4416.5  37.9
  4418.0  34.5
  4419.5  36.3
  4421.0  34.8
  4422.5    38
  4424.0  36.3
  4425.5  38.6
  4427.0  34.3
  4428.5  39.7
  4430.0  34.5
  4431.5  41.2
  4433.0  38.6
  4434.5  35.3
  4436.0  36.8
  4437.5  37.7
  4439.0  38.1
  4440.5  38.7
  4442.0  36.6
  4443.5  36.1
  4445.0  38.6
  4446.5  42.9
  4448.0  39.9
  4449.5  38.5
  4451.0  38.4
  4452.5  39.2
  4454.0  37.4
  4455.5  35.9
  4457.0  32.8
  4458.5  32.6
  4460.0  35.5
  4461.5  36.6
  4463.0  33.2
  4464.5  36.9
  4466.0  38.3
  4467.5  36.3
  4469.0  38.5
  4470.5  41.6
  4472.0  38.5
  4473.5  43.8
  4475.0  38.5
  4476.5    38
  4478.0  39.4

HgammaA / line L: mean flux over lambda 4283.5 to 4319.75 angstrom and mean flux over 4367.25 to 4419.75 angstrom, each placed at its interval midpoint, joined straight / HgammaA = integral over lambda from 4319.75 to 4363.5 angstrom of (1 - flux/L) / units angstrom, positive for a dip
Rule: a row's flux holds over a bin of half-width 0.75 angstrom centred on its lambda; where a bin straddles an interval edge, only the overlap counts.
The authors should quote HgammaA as -5.0 angstrom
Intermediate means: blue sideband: 27.8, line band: 34.2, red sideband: 34.6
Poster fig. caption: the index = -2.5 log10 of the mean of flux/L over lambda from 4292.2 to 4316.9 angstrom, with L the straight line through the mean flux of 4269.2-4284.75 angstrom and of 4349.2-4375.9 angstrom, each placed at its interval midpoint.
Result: 0.213 mag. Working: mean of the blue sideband 30.2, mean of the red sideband 35.3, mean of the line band 26.2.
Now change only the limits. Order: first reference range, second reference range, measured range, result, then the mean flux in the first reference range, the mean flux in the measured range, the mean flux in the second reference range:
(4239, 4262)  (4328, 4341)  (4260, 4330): 0.14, 32.4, 29.5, 34.5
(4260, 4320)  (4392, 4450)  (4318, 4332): -0.13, 28.8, 34.9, 36.6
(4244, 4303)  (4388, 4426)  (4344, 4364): -0.04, 30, 34.4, 35.2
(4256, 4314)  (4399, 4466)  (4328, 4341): -0.11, 28.5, 34.5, 36.5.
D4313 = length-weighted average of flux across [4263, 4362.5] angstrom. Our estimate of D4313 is 30.9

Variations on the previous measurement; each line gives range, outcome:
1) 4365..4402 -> 34.3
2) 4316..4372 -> 34.6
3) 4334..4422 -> 34.5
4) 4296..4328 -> 28.9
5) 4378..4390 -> 32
